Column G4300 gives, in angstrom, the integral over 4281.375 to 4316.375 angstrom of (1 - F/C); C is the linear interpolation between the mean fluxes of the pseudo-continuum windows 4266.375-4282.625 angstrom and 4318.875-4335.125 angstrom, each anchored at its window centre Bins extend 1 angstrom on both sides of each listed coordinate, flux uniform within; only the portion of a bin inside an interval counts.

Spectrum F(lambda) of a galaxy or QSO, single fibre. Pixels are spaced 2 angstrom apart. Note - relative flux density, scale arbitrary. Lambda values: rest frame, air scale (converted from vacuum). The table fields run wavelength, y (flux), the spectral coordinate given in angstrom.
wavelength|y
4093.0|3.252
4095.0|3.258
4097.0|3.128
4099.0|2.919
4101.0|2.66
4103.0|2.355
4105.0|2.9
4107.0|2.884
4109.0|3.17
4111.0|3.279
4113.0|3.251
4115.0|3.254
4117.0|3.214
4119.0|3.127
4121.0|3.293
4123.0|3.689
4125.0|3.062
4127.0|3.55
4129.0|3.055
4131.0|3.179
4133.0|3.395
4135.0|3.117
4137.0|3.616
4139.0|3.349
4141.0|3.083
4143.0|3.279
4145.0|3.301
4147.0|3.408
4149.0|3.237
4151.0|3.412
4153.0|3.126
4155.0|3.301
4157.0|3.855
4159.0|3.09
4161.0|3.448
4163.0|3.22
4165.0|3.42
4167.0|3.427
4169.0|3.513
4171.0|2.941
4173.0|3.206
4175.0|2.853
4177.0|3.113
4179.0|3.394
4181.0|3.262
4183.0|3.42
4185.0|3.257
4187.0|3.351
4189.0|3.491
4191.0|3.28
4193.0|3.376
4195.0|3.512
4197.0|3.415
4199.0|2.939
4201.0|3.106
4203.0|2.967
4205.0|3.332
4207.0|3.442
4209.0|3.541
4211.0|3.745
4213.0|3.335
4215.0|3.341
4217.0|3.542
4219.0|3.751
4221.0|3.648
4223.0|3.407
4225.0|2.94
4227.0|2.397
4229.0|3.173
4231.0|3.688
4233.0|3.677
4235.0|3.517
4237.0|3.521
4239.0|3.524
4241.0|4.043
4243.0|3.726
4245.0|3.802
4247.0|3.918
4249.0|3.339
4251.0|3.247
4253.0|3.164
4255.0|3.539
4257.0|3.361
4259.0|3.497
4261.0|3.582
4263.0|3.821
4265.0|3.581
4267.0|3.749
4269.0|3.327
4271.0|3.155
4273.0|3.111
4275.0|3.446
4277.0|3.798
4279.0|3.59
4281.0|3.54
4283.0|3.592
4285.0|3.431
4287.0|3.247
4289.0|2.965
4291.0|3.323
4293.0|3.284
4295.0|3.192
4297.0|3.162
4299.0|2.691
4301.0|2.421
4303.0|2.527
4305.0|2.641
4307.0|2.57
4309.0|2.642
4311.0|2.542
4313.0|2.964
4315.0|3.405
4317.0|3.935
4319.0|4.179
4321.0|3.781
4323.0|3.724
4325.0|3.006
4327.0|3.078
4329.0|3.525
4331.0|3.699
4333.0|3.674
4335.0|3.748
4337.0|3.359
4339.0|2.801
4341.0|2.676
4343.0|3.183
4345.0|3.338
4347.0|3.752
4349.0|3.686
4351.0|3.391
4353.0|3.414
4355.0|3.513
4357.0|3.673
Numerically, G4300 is 5.10 angstrom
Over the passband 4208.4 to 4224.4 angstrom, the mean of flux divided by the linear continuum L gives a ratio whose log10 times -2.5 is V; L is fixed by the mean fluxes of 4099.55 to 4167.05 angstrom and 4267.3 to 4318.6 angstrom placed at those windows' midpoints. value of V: -0.107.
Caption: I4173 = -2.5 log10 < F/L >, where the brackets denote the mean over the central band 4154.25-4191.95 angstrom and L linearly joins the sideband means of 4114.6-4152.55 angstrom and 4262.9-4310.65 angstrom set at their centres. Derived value -0.014 mag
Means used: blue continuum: 3.29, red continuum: 3.18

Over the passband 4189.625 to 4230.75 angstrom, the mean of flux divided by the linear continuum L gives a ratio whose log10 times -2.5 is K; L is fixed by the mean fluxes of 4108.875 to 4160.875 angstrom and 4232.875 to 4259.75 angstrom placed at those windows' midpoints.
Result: 0.05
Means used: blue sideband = 3.3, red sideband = 3.56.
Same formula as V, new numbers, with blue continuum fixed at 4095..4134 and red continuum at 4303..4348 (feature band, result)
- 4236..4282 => -0.10 mag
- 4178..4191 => -0.06 mag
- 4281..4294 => -0.03 mag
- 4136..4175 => -0.05 mag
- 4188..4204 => -0.03 mag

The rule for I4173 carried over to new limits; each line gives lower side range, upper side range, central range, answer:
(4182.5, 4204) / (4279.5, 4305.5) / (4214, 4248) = -0.10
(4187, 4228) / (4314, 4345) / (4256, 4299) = 0.00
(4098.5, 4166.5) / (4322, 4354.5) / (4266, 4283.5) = -0.05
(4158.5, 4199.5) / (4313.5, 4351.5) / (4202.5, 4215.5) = -0.03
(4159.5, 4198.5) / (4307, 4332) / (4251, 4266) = -0.05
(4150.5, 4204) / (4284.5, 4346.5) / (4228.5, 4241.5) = -0.11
